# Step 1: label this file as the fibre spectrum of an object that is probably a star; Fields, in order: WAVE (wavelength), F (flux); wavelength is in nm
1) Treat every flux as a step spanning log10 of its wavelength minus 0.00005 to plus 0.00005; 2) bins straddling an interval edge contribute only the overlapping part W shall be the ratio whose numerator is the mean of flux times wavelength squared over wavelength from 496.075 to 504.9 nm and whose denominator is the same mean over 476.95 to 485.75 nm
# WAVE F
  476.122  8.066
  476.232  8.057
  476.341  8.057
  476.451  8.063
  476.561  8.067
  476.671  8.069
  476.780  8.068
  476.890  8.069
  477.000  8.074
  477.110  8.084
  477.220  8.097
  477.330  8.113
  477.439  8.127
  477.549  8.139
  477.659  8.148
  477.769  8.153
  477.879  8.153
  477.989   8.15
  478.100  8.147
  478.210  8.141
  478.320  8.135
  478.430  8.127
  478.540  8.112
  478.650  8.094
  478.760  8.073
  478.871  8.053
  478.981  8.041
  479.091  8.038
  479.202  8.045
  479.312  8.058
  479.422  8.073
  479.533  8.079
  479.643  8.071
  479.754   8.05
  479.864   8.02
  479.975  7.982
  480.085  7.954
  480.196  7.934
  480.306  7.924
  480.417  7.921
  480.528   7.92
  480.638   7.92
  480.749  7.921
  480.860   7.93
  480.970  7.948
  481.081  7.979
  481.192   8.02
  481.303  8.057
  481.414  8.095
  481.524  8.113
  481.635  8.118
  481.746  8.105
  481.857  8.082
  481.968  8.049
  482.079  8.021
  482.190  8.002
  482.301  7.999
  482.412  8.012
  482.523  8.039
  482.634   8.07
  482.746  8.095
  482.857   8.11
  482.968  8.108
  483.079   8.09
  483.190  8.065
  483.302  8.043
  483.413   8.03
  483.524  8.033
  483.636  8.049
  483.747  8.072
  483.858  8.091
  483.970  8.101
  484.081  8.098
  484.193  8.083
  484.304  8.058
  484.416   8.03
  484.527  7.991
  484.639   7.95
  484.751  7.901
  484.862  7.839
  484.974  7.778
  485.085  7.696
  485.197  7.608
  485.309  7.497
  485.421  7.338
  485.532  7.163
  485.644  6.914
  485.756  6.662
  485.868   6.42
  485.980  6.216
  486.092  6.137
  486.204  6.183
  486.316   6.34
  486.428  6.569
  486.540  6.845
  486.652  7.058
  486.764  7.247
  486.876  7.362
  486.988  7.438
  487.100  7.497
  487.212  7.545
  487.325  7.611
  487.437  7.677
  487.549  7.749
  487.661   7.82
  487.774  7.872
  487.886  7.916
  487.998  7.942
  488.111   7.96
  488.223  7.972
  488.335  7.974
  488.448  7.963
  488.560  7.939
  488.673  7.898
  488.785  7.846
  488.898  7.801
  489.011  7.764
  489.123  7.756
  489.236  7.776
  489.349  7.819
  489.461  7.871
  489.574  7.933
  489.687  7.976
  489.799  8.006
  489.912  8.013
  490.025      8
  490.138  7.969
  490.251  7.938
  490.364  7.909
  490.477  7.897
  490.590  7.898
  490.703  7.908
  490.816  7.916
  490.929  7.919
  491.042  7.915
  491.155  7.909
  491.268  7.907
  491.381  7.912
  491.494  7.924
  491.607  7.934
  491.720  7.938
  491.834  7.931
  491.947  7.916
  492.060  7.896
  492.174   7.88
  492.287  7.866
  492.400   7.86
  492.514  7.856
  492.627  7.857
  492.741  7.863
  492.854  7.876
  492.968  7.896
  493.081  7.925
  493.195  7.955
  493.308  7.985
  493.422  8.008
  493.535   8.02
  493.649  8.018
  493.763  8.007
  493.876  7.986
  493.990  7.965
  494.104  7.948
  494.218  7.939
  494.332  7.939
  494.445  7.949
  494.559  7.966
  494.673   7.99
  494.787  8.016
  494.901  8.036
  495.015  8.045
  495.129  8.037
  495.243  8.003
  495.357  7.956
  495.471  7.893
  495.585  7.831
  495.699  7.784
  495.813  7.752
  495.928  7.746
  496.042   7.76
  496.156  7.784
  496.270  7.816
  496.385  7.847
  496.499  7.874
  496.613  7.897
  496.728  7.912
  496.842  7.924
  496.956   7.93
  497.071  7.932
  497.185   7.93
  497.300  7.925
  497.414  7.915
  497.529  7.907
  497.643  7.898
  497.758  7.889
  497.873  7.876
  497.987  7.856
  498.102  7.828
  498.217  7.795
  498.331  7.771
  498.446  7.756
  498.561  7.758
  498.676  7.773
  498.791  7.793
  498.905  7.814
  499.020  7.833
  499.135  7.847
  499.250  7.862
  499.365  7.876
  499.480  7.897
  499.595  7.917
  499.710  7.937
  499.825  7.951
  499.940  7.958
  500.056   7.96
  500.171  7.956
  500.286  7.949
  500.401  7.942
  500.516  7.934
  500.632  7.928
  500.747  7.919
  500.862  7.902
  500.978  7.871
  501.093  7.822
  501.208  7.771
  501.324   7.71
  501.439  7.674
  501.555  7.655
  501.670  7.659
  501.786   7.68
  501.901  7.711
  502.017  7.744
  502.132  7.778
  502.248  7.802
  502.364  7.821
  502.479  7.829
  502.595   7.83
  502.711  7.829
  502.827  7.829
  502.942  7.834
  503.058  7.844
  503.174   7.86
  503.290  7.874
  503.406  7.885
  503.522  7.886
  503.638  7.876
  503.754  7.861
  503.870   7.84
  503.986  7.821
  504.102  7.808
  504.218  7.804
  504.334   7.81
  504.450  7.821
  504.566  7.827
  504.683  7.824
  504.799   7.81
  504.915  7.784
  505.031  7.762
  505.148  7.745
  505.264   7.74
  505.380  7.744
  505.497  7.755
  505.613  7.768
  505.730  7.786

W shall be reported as 1.06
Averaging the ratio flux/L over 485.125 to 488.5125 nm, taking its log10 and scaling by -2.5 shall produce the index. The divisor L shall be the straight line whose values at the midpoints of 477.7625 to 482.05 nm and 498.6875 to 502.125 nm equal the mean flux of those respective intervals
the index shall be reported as 0.10 mag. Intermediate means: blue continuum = 8.04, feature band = 7.29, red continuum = 7.84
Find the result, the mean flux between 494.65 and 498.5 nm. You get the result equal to 7.88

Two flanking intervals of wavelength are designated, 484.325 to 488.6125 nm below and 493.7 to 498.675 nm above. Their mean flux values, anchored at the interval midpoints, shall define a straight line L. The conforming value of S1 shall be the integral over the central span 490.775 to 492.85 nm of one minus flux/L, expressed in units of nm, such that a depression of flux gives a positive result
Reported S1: -0.06 nm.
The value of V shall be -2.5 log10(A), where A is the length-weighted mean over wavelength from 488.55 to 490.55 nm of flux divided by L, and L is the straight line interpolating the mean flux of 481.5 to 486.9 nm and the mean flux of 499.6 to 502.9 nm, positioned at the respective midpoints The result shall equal -0.03 mag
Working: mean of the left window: 7.64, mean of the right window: 7.84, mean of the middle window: 7.89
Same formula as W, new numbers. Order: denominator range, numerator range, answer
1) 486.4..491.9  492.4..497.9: 1.04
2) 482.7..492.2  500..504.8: 1.08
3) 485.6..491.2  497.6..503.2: 1.09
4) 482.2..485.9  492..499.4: 1.06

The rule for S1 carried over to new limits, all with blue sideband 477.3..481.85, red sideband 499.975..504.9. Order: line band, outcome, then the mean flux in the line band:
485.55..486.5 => 0.18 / 6.46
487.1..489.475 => 0.04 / 7.82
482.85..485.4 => 0.02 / 7.96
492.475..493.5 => 0.00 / 7.92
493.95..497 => 0.00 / 7.91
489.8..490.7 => 0.00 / 7.94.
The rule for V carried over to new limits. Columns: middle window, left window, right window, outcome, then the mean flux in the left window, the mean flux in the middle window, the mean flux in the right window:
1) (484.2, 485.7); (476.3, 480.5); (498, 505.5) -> 0.04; 8.07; 7.69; 7.83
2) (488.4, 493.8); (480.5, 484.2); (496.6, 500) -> 0.01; 8.04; 7.91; 7.87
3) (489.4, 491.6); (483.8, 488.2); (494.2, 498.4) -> -0.04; 7.45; 7.94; 7.9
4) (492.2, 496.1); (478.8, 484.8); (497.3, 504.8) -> 0.00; 8.03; 7.93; 7.84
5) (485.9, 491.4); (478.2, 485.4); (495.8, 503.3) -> 0.04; 8.01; 7.63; 7.84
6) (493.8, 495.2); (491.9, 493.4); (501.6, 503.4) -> -0.01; 7.9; 7.99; 7.8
